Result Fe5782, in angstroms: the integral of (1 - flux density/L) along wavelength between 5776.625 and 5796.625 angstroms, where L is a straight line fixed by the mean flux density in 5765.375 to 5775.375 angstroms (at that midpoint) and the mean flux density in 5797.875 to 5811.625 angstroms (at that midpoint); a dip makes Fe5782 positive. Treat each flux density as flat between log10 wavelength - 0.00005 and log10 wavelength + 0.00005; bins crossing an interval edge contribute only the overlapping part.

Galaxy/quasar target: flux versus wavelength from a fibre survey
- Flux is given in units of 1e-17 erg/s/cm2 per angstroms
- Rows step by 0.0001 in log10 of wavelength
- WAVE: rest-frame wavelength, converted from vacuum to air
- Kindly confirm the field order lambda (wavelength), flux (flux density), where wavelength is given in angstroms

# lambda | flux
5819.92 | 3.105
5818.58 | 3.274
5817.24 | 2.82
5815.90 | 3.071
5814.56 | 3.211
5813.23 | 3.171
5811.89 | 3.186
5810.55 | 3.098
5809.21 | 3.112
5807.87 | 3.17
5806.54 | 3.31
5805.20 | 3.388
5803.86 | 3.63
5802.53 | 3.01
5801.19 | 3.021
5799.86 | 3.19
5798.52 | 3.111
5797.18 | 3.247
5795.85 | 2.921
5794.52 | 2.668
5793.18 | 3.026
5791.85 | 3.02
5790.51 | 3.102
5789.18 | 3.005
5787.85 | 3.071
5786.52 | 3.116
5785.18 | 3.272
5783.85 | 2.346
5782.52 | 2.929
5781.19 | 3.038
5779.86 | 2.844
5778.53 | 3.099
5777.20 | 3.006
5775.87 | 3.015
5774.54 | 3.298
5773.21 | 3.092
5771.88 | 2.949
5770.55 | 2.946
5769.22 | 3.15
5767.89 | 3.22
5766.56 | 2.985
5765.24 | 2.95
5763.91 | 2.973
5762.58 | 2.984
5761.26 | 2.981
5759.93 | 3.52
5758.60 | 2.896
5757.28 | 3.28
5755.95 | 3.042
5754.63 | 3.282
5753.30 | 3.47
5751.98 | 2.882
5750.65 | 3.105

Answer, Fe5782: 1.1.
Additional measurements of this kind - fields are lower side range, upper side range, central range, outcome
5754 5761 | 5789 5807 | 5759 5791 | 1.3 angstroms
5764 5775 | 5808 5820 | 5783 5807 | 0.1 angstroms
